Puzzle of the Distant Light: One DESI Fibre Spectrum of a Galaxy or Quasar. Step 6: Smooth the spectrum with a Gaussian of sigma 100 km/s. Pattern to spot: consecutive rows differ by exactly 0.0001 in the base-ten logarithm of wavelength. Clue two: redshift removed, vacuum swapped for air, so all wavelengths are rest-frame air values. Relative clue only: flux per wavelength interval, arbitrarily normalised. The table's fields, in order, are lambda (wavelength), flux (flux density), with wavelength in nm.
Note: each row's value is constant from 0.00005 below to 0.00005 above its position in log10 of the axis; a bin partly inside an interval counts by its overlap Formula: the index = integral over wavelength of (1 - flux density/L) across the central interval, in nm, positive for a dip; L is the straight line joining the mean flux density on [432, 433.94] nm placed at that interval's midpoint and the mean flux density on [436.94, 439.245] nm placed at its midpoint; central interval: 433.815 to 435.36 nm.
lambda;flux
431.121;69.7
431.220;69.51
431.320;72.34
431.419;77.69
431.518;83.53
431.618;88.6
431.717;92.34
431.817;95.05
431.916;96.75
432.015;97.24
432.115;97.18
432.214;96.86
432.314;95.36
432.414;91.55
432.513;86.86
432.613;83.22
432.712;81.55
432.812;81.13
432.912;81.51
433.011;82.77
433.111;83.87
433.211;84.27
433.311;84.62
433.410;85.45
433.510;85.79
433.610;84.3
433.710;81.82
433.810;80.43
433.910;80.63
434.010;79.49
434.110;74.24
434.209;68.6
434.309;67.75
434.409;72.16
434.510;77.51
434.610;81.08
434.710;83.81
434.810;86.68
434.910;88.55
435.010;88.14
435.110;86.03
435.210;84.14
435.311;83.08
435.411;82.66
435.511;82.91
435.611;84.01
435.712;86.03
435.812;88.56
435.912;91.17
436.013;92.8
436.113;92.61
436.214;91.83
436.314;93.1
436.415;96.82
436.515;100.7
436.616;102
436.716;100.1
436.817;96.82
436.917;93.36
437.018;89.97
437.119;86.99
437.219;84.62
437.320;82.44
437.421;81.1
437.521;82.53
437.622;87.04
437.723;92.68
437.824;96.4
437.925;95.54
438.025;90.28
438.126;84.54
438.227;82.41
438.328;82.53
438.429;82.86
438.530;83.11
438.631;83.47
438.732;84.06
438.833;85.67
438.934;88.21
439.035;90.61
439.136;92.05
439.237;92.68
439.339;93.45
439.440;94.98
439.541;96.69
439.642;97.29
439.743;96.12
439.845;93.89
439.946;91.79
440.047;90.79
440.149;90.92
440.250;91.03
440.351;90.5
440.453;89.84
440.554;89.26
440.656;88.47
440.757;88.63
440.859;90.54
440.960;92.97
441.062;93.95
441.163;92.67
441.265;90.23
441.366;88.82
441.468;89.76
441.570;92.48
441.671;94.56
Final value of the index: 0.11 nm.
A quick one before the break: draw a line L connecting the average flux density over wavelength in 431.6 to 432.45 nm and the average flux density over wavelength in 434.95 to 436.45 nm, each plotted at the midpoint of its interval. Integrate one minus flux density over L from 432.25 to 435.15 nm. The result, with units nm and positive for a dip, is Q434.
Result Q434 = 0.30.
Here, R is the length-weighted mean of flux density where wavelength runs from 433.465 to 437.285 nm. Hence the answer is 86.1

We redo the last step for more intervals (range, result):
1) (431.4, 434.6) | 84.4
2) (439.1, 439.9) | 94.6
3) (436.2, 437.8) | 91.5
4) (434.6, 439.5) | 88.8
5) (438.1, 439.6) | 87.9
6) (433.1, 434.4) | 79.8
